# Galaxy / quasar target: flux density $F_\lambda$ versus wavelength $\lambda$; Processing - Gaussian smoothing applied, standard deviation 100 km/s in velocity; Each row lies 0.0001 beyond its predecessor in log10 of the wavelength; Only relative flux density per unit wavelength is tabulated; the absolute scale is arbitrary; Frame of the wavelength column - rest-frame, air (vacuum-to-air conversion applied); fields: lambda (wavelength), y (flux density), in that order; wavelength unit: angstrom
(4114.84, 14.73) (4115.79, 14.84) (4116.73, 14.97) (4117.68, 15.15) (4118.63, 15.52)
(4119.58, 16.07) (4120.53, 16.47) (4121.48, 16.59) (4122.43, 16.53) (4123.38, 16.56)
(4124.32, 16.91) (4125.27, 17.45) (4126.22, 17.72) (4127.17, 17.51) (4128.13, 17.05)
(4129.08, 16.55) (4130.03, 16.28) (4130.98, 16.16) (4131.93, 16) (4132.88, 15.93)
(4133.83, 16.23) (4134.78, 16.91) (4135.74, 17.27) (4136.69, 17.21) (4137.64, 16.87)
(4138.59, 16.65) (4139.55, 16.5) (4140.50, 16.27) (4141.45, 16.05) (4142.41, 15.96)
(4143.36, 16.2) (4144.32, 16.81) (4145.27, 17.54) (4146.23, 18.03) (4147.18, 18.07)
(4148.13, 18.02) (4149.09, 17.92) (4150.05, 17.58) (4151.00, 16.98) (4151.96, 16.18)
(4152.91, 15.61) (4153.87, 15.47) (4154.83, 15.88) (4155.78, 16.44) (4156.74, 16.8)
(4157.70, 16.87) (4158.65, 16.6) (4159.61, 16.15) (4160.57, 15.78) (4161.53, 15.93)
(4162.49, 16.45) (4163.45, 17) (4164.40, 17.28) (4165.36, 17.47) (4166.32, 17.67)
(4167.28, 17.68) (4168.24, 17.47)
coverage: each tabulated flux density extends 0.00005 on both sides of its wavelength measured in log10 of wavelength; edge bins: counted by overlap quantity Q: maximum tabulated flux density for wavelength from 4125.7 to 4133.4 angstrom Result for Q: 17.72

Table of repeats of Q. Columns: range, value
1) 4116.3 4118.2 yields 15.15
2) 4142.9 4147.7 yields 18.07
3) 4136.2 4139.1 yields 17.21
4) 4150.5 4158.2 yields 16.98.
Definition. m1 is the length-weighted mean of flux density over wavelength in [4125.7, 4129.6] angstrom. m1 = 17.2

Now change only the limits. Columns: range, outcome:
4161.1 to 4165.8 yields 16.8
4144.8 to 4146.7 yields 17.7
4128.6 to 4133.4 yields 16.2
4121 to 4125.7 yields 16.8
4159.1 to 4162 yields 15.9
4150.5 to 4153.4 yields 16.3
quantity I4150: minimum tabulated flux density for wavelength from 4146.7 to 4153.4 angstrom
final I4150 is 15.61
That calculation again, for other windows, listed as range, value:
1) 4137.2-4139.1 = 16.65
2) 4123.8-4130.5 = 16.28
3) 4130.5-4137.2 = 15.93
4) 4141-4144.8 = 15.96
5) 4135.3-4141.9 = 16.05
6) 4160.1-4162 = 15.78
